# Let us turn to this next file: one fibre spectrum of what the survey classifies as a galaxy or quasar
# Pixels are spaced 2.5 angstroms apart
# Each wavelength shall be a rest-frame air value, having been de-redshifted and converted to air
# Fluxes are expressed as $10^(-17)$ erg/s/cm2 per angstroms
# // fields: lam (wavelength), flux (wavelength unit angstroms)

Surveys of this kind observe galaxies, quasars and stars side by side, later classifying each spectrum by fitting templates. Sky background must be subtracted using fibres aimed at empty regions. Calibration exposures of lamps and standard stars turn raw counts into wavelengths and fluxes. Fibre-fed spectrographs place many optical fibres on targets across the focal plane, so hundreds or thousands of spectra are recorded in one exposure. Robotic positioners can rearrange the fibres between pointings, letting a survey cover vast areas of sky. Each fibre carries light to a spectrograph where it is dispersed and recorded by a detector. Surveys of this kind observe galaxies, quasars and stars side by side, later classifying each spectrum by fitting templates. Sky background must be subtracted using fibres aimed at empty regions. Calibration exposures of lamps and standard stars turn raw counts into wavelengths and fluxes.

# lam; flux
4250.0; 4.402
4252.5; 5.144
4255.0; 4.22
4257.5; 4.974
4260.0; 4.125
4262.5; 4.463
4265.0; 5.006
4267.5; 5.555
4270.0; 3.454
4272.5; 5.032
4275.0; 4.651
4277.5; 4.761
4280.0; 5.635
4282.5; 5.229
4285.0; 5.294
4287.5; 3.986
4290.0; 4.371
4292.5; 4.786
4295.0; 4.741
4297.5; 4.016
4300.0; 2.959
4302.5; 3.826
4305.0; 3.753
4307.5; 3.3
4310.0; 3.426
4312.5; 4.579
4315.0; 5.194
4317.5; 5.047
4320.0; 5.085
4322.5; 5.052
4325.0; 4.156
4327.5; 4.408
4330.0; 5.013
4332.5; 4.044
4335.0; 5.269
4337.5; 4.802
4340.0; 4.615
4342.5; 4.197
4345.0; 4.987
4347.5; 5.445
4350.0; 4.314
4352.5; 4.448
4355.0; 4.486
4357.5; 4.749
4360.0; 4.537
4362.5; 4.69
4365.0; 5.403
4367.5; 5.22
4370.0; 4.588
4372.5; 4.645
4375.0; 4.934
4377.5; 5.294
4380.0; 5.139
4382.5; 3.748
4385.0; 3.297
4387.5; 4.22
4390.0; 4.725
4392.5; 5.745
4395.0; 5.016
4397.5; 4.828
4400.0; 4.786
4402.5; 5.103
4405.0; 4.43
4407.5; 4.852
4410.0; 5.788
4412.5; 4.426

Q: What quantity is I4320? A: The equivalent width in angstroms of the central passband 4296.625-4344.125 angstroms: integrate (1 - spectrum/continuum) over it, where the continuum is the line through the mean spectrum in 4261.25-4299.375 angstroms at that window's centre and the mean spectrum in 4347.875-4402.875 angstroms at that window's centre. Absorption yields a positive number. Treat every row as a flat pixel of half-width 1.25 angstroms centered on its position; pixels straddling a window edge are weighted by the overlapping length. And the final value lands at 3.5 angstroms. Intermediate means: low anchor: 4.7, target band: 4.36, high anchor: 4.73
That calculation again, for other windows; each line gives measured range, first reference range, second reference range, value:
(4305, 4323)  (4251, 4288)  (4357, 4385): 1.19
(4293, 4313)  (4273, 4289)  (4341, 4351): 4.24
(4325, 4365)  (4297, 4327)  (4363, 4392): -2.03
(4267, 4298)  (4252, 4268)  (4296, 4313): -4.00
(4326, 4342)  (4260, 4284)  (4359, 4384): 0.52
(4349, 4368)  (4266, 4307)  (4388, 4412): 0.34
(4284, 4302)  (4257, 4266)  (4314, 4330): 1.71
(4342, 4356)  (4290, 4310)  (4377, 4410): -1.07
